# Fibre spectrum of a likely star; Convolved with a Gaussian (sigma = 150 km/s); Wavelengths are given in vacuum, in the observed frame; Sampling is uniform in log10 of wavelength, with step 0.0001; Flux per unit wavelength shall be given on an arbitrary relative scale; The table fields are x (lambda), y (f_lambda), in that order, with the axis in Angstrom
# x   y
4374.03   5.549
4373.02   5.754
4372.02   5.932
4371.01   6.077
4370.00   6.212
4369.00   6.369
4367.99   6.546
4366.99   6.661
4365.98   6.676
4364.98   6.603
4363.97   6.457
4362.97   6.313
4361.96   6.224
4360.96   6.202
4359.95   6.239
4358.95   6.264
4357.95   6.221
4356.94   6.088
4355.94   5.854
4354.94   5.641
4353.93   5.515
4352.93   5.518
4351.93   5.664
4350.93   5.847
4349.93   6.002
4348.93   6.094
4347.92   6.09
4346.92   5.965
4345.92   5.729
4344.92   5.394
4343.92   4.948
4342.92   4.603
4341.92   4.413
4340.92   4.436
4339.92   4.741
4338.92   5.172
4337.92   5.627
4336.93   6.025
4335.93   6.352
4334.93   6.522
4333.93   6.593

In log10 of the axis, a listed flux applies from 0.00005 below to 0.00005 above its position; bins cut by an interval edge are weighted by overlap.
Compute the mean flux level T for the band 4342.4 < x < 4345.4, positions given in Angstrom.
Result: 4.98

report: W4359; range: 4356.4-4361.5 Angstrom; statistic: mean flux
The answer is 6.2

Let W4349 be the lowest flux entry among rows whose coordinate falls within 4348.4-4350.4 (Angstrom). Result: 6.002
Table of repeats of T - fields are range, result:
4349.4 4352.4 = 5.85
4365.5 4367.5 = 6.67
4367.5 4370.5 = 6.38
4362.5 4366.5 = 6.51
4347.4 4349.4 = 6.07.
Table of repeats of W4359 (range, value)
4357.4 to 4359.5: 6.24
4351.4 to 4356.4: 5.64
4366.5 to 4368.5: 6.61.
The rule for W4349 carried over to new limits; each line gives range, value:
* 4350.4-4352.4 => 5.664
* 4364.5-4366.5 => 6.603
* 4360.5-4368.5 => 6.202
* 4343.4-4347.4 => 4.948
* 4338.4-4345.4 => 4.413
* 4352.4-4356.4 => 5.515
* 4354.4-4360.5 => 5.641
